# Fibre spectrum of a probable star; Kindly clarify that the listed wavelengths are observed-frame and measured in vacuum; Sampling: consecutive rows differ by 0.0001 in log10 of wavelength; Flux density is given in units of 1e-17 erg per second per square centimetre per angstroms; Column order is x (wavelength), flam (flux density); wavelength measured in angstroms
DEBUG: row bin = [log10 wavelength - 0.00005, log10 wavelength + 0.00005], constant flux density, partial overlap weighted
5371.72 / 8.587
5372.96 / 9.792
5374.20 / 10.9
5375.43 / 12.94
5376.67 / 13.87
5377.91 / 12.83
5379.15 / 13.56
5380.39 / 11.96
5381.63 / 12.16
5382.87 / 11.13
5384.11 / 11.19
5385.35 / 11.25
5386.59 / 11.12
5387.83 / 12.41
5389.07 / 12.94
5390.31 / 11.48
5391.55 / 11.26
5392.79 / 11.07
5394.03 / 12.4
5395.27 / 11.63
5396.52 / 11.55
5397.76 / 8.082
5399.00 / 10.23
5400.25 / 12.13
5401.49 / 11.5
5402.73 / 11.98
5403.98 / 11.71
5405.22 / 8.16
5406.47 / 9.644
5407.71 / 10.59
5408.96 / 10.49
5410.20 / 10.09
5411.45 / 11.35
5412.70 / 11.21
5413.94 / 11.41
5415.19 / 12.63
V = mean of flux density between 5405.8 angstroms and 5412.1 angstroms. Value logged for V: 10.4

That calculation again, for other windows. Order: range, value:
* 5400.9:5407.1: 10.6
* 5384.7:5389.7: 11.9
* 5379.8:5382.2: 12.1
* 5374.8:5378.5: 13.2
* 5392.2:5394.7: 11.8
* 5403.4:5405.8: 9.95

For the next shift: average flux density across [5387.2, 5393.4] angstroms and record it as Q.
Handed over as 11.8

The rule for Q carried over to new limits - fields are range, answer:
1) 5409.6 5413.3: 10.9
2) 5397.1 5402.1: 10.5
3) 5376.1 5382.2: 12.9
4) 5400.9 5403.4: 11.7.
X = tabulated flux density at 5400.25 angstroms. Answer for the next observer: 12.13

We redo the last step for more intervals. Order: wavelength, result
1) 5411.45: 11.35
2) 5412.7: 11.21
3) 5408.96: 10.49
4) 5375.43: 12.94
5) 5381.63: 12.16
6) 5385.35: 11.25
